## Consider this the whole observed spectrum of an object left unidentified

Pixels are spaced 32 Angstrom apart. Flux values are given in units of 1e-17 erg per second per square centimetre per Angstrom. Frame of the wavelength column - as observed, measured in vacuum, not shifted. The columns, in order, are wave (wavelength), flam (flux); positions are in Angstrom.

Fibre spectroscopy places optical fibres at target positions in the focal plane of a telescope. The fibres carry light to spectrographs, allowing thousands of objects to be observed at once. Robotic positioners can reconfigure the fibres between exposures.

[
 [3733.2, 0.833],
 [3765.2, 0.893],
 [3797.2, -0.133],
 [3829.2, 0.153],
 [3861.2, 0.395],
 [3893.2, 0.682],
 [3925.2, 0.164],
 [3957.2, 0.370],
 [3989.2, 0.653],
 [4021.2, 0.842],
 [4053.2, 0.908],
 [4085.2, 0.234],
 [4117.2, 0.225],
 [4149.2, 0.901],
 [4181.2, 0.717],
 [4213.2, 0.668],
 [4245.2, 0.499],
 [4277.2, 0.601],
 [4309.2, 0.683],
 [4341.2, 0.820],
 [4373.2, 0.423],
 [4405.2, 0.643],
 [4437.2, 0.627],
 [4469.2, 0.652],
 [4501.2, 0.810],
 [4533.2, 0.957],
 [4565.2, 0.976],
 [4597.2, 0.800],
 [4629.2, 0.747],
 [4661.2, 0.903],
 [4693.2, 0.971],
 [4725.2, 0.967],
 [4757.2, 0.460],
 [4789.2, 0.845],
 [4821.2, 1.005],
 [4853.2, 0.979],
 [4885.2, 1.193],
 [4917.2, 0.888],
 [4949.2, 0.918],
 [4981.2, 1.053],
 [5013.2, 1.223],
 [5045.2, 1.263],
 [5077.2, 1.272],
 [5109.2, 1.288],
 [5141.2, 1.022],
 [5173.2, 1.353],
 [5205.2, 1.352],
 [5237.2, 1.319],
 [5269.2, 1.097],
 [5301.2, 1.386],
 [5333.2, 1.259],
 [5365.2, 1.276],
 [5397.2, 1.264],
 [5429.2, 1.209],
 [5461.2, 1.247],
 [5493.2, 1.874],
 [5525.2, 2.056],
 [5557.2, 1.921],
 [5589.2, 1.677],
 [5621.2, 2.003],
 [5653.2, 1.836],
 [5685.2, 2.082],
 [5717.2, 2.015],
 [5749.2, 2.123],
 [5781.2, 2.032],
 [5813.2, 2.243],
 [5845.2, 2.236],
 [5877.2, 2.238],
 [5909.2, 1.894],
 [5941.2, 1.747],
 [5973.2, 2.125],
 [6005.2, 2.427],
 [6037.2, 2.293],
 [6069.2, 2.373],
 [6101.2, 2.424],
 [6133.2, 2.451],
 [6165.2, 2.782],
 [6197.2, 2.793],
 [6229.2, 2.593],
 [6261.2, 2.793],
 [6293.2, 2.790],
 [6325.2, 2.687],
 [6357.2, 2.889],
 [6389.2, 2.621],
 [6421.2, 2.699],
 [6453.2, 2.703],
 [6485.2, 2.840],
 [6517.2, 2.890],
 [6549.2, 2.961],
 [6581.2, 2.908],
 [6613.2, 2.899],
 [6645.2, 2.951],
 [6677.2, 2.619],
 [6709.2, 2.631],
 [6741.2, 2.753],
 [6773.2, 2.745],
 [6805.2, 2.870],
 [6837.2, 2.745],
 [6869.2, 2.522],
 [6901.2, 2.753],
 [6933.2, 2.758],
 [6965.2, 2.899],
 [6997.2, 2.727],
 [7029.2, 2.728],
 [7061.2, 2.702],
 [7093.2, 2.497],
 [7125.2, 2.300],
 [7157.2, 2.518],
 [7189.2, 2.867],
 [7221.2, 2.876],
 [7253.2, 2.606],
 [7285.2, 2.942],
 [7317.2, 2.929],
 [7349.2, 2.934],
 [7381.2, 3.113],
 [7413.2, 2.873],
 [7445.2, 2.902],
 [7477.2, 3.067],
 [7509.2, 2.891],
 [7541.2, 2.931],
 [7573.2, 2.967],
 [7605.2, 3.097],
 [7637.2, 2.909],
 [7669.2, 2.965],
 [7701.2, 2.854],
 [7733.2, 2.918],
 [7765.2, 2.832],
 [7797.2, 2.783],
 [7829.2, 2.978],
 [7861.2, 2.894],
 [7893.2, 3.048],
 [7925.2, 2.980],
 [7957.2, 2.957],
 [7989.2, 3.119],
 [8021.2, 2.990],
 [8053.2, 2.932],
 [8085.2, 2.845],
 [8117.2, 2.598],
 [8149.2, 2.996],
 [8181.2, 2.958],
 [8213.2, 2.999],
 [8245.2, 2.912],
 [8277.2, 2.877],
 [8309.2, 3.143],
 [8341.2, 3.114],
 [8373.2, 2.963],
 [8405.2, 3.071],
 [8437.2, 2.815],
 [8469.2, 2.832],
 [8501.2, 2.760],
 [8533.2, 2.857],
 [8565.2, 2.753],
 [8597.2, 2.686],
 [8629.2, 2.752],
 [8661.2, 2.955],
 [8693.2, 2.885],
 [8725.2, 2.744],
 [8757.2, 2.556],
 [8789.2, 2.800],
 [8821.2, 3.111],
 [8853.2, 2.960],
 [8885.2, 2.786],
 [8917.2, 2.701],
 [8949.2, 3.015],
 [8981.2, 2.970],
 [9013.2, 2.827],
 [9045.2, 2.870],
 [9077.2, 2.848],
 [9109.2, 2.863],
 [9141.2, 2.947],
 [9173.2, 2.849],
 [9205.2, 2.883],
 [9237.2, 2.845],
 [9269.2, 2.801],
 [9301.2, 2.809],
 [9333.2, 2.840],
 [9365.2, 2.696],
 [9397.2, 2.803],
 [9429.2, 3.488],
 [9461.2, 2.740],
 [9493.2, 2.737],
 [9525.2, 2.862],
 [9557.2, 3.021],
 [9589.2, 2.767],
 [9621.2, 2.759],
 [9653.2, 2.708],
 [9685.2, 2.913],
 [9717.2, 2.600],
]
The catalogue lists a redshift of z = 0.375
